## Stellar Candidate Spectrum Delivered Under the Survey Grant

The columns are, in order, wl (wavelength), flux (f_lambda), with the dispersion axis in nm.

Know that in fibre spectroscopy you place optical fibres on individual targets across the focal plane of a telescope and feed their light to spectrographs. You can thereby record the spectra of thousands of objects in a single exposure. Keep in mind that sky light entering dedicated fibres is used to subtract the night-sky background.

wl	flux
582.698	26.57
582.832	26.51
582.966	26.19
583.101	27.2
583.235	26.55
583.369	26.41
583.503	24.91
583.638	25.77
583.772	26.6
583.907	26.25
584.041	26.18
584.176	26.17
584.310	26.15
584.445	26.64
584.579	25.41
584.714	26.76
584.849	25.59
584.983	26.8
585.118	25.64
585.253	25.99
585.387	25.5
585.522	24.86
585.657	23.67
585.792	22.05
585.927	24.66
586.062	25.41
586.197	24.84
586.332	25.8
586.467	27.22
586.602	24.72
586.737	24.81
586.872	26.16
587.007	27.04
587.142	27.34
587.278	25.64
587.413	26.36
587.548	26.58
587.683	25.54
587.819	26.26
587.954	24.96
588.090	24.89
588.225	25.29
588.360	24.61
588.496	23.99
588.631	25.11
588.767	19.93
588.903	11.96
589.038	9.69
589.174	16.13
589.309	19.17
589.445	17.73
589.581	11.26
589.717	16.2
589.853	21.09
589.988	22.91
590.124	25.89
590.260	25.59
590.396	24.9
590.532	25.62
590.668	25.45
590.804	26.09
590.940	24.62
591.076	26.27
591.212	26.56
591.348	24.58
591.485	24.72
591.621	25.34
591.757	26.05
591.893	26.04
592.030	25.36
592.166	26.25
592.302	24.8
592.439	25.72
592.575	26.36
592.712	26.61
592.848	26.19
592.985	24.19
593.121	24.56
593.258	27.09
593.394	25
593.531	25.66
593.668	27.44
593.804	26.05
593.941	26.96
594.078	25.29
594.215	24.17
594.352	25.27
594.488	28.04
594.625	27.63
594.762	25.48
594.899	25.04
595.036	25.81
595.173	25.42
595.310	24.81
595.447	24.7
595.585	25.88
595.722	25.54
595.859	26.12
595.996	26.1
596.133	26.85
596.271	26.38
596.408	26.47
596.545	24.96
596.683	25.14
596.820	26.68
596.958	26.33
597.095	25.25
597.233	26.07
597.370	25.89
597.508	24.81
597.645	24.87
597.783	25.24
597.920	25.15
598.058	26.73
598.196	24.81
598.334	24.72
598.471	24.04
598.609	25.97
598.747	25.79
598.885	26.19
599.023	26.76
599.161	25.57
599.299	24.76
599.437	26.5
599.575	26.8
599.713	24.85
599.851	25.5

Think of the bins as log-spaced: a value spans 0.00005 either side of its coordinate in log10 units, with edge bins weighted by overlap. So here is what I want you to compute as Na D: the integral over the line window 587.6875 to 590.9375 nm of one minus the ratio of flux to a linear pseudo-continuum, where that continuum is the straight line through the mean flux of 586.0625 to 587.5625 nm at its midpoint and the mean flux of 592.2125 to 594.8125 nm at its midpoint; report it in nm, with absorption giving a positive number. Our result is 0.54 nm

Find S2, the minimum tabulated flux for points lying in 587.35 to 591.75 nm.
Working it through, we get 9.69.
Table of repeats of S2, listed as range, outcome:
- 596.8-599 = 24.04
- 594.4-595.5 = 24.7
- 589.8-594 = 21.09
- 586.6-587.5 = 24.72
